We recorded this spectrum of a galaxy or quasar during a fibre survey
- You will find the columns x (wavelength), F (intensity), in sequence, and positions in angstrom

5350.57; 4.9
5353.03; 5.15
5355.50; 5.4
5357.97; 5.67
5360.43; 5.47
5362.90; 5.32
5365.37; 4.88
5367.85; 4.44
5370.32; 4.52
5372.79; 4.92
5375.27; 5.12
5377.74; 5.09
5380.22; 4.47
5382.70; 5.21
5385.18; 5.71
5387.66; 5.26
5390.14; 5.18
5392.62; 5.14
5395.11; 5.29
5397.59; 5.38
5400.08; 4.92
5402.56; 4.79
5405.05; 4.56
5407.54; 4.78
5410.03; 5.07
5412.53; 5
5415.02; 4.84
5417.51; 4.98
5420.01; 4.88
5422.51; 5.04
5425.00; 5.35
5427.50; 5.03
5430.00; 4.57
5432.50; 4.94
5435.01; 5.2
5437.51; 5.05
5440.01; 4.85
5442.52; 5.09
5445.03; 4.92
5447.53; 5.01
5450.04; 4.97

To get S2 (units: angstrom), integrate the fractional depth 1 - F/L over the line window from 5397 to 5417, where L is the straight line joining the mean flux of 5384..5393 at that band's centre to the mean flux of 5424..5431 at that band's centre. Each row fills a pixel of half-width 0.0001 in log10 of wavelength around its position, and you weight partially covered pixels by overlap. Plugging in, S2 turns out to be 1.0 angstrom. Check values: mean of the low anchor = 5.34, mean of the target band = 4.91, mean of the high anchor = 4.98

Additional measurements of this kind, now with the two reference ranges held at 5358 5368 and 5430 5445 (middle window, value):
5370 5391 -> 0.20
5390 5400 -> -0.26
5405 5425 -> 0.37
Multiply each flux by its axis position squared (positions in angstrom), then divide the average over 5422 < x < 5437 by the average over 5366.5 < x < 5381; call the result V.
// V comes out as 1.1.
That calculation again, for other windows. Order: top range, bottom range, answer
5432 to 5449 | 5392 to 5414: 1.02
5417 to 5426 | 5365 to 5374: 1.10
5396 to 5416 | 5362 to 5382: 1.03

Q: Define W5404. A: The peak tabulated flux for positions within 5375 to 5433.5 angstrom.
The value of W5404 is 5.71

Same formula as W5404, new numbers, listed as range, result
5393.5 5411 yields 5.38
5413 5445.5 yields 5.35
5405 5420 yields 5.07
